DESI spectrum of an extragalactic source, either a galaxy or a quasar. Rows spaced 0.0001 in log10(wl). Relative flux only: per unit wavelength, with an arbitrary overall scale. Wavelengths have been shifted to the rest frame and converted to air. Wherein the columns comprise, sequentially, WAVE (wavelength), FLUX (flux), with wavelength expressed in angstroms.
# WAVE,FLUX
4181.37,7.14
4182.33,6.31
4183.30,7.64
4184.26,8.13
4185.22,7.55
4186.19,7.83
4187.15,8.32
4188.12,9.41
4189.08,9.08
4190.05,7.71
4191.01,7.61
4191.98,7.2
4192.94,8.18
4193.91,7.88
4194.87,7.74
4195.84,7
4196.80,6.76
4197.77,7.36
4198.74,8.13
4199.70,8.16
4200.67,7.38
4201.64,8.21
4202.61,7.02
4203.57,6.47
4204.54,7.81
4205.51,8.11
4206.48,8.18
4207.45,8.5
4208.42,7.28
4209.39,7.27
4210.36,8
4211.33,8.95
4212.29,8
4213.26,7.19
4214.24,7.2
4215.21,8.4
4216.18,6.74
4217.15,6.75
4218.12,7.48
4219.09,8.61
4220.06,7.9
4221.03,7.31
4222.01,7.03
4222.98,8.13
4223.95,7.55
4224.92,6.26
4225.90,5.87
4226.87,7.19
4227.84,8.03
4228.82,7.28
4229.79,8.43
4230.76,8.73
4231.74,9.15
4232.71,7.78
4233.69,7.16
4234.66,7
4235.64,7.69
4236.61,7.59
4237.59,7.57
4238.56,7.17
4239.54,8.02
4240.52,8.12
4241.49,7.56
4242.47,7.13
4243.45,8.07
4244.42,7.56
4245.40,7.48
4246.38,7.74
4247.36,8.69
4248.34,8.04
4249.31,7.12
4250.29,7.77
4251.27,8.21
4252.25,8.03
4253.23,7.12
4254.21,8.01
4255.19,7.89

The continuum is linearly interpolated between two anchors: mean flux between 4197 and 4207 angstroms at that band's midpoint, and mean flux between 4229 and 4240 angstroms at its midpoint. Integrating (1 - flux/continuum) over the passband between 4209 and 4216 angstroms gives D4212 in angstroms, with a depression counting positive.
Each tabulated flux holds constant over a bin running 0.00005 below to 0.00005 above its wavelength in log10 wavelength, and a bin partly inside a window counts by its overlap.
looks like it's -0.10 angstroms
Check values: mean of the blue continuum 7.65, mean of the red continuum 7.83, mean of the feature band 7.82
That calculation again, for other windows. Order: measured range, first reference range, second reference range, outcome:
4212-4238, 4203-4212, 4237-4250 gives 0.8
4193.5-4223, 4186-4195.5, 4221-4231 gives 0.4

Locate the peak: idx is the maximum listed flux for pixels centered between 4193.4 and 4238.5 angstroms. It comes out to 9.15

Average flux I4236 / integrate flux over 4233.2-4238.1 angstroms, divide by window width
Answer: 7.41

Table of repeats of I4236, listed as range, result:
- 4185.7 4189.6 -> 8.63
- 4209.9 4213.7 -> 8.07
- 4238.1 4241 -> 7.75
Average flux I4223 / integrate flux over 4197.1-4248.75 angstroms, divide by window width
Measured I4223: 7.66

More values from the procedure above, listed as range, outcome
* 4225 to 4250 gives 7.66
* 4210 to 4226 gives 7.53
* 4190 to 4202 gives 7.63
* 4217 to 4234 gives 7.61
